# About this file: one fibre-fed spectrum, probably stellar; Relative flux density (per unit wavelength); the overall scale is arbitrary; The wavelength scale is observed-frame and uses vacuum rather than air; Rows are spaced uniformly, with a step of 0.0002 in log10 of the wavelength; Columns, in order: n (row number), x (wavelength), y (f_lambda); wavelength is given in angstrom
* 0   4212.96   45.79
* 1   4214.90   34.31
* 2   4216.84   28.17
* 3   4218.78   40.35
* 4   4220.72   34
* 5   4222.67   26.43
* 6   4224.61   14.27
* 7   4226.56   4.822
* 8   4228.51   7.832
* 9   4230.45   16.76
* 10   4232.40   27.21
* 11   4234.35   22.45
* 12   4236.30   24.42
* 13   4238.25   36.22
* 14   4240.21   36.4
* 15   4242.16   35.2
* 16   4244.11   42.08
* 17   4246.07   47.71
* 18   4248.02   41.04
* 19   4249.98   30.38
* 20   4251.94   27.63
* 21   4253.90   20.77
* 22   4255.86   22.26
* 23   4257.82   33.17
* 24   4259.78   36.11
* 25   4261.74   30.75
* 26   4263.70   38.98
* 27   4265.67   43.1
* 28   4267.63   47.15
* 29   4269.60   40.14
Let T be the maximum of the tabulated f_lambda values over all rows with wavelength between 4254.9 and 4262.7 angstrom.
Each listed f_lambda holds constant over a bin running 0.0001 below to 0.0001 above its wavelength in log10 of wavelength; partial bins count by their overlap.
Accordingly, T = 36.11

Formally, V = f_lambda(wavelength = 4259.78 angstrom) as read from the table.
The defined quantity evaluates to 36.11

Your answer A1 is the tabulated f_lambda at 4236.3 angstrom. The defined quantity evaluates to 24.42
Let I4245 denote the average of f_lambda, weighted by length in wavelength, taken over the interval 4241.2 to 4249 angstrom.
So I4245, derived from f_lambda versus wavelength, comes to 41.5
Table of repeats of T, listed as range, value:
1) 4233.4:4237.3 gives 24.42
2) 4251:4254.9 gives 27.63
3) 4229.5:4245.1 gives 42.08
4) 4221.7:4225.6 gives 26.43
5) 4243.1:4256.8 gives 47.71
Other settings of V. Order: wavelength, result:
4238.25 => 36.22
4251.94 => 27.63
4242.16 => 35.2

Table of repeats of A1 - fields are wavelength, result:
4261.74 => 30.75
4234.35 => 22.45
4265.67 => 43.1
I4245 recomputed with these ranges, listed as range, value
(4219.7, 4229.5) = 17.6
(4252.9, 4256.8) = 21.5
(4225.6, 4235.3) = 15.8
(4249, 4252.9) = 29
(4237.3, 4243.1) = 35.9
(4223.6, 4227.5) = 9.77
